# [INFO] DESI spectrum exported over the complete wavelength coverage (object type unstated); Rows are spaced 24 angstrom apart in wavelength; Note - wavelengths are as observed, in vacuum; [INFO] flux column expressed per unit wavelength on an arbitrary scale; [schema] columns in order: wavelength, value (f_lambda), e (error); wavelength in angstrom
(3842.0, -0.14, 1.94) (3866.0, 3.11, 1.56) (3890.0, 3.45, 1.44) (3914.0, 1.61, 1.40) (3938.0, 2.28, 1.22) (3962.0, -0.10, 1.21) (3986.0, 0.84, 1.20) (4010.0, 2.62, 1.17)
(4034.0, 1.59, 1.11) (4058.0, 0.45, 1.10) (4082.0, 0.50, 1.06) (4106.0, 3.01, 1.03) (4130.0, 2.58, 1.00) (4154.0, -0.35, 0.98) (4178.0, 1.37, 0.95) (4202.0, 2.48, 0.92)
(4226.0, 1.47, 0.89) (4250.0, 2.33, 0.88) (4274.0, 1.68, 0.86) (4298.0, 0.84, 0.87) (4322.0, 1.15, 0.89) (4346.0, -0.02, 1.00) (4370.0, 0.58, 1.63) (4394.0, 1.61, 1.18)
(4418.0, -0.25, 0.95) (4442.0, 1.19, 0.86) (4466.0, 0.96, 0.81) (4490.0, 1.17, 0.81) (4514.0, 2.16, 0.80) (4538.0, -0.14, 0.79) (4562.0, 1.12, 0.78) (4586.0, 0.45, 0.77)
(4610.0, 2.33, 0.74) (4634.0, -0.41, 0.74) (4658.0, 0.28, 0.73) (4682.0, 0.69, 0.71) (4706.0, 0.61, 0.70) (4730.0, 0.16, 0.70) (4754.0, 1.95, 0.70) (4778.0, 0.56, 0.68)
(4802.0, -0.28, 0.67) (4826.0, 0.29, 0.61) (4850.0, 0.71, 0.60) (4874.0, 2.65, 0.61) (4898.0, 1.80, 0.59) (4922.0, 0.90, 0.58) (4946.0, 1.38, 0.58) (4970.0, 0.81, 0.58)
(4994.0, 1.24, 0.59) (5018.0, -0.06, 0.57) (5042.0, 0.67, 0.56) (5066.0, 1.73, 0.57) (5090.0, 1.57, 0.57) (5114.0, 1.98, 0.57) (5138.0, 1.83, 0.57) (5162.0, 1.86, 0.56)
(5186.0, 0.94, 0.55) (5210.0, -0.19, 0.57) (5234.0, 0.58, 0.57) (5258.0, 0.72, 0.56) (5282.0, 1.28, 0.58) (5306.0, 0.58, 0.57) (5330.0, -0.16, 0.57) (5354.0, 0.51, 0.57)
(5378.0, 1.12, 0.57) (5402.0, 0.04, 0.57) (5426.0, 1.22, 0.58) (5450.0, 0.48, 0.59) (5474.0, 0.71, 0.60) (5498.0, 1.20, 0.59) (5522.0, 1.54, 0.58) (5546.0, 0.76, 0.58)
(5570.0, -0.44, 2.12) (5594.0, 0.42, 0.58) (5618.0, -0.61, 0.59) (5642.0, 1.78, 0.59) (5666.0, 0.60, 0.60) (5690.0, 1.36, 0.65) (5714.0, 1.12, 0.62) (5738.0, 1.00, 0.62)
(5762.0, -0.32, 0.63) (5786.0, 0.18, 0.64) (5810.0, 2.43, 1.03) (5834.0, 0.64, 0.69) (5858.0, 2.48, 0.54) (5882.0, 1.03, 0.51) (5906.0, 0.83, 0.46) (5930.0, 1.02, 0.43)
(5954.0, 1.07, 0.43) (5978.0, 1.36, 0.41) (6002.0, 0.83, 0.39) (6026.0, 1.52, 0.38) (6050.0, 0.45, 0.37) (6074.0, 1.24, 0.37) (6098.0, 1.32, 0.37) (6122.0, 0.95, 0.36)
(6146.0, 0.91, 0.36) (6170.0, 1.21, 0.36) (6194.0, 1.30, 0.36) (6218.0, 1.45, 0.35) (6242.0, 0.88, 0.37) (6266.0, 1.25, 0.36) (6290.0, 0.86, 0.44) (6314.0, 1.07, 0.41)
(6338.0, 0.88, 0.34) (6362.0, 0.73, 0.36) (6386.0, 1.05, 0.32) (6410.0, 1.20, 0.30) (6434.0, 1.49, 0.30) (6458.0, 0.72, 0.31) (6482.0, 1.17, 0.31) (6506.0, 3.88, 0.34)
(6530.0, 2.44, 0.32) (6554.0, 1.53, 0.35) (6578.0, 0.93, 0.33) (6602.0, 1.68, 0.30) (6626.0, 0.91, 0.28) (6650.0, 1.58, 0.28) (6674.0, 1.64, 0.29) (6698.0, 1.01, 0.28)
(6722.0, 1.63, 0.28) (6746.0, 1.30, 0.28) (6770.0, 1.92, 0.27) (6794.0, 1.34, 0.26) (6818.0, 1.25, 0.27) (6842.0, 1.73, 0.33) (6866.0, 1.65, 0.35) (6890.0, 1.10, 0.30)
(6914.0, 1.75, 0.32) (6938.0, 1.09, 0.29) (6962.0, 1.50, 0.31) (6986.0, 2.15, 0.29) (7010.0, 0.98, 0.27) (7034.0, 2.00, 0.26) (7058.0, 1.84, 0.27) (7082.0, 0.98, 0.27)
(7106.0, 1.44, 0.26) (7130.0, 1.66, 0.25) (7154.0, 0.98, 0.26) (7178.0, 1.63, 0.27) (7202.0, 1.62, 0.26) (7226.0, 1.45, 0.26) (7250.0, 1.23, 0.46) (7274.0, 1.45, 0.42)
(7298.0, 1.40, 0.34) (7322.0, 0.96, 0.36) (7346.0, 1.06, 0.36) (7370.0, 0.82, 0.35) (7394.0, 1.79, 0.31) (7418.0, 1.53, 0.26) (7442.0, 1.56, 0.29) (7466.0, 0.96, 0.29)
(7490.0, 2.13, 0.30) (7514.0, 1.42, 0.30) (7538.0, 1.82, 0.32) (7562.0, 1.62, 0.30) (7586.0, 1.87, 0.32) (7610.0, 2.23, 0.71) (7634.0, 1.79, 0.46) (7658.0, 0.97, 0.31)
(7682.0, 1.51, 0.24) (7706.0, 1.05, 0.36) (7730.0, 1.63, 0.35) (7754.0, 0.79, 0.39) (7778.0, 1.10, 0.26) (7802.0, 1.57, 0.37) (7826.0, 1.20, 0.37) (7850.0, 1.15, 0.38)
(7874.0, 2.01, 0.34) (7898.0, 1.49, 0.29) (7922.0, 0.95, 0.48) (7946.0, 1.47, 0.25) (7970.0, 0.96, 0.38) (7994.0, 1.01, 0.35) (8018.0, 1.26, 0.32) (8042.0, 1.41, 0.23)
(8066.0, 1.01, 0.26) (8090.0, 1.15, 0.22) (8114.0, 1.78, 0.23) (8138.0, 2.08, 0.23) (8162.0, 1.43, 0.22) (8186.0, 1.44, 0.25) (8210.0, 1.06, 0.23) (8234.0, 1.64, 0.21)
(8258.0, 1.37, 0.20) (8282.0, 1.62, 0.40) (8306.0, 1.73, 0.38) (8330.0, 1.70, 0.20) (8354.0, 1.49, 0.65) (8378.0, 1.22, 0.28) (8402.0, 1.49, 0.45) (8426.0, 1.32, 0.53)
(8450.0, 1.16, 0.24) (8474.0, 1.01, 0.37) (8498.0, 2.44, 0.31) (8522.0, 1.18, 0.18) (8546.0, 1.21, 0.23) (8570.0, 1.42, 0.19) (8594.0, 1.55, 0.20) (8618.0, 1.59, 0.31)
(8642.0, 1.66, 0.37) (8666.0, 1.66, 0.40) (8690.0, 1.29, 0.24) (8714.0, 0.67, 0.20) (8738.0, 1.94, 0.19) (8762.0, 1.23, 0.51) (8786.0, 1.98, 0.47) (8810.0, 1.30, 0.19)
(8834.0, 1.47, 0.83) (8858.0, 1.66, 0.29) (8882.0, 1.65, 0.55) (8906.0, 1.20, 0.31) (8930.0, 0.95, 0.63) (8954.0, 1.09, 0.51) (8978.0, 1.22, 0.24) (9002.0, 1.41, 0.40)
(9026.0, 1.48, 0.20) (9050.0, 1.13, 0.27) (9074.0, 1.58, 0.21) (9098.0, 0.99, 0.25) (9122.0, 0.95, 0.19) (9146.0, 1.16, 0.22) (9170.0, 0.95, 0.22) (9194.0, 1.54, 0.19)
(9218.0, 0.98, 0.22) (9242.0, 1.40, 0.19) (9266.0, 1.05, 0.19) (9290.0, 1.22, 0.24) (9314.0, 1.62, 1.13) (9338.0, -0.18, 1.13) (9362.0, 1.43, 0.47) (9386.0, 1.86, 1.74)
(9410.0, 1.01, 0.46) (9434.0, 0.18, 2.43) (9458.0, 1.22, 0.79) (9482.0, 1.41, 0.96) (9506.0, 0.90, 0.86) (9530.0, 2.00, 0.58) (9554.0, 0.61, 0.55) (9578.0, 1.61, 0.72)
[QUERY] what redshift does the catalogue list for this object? 0.747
